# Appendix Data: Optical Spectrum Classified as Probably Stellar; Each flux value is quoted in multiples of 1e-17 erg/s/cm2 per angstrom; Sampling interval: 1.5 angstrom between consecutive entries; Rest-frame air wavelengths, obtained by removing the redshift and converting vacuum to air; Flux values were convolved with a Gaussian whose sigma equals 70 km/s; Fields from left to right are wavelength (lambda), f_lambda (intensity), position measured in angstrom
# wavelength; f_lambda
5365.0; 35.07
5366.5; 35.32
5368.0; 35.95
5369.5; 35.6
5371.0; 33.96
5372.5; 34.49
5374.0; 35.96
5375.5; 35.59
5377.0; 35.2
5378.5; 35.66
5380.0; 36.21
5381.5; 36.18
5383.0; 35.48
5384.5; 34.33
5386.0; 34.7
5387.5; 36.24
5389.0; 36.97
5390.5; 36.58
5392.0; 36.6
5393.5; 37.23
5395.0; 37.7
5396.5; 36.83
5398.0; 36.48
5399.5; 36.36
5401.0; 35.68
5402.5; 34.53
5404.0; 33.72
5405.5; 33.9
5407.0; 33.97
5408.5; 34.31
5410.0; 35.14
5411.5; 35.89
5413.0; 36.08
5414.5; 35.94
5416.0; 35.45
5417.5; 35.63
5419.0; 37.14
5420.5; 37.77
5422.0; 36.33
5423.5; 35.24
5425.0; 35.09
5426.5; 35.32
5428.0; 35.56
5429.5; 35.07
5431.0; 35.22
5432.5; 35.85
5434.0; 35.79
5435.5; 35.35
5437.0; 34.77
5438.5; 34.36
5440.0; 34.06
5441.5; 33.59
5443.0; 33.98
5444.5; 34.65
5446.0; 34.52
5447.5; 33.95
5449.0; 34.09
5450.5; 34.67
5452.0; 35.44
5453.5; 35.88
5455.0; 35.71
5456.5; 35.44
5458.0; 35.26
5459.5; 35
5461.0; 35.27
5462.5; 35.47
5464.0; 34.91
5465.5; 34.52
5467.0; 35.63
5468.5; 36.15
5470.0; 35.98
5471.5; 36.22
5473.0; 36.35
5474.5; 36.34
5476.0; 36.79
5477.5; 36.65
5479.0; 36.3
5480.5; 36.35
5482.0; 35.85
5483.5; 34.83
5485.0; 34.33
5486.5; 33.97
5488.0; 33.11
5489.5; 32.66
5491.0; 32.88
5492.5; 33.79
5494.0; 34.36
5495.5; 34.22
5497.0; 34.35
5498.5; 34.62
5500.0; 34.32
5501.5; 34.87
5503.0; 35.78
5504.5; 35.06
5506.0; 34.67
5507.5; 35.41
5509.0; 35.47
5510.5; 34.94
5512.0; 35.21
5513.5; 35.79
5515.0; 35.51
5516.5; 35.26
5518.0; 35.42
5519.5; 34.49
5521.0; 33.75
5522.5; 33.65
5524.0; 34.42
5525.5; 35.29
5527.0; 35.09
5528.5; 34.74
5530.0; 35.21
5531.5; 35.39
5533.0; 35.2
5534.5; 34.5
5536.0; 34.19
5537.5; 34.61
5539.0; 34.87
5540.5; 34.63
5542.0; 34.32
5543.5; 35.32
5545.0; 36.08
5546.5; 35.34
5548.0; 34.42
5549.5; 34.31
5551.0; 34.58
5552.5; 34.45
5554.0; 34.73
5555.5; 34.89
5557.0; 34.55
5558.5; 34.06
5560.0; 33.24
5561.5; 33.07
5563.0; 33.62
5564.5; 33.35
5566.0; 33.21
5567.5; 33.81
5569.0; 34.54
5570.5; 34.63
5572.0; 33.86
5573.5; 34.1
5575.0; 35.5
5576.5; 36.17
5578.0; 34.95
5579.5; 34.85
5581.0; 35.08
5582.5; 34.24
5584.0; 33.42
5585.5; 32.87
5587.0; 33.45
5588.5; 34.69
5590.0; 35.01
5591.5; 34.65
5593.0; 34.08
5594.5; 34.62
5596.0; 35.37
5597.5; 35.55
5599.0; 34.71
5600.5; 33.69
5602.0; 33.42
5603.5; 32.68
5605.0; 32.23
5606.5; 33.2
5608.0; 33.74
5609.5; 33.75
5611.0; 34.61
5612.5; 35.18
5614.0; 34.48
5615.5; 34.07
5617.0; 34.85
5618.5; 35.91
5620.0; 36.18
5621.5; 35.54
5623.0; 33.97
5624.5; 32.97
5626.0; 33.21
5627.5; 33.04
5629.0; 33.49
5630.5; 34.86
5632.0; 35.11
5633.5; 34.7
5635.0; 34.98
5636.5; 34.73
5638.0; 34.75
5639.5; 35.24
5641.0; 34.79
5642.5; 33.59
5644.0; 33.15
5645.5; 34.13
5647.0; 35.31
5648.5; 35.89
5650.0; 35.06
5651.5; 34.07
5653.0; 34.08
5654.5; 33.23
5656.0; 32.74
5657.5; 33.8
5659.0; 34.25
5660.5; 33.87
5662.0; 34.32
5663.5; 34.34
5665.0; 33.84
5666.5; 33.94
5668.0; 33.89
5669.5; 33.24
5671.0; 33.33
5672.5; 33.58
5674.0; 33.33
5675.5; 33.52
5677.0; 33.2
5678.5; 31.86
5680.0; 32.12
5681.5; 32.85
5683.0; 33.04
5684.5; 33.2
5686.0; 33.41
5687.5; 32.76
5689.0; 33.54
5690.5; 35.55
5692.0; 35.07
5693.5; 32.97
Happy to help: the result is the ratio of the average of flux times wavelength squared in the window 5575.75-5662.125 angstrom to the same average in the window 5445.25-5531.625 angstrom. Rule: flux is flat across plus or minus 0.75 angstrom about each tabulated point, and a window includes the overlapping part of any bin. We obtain 1.03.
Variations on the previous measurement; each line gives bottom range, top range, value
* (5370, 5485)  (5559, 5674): 1.03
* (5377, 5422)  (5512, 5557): 1.02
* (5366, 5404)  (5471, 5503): 1.01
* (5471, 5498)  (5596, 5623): 1.03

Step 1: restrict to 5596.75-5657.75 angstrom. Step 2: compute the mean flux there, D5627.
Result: 34.3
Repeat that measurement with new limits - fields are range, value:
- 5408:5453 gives 35.2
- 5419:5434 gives 35.8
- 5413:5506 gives 35.2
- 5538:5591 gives 34.4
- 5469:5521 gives 35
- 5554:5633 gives 34.2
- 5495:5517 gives 35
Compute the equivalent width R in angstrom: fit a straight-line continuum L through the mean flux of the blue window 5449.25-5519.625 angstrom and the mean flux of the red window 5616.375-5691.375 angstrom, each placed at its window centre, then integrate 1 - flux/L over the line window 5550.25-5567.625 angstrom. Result 0.34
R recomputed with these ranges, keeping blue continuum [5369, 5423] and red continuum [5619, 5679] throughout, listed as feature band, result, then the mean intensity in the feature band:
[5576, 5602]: 0.0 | 34.5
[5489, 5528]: 0.4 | 34.7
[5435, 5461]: 0.5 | 34.8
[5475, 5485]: -0.2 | 36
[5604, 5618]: 0.1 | 34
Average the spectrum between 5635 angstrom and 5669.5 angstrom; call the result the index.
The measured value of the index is 34.2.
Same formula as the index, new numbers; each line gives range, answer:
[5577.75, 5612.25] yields 34.1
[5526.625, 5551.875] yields 34.9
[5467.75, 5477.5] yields 36.3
